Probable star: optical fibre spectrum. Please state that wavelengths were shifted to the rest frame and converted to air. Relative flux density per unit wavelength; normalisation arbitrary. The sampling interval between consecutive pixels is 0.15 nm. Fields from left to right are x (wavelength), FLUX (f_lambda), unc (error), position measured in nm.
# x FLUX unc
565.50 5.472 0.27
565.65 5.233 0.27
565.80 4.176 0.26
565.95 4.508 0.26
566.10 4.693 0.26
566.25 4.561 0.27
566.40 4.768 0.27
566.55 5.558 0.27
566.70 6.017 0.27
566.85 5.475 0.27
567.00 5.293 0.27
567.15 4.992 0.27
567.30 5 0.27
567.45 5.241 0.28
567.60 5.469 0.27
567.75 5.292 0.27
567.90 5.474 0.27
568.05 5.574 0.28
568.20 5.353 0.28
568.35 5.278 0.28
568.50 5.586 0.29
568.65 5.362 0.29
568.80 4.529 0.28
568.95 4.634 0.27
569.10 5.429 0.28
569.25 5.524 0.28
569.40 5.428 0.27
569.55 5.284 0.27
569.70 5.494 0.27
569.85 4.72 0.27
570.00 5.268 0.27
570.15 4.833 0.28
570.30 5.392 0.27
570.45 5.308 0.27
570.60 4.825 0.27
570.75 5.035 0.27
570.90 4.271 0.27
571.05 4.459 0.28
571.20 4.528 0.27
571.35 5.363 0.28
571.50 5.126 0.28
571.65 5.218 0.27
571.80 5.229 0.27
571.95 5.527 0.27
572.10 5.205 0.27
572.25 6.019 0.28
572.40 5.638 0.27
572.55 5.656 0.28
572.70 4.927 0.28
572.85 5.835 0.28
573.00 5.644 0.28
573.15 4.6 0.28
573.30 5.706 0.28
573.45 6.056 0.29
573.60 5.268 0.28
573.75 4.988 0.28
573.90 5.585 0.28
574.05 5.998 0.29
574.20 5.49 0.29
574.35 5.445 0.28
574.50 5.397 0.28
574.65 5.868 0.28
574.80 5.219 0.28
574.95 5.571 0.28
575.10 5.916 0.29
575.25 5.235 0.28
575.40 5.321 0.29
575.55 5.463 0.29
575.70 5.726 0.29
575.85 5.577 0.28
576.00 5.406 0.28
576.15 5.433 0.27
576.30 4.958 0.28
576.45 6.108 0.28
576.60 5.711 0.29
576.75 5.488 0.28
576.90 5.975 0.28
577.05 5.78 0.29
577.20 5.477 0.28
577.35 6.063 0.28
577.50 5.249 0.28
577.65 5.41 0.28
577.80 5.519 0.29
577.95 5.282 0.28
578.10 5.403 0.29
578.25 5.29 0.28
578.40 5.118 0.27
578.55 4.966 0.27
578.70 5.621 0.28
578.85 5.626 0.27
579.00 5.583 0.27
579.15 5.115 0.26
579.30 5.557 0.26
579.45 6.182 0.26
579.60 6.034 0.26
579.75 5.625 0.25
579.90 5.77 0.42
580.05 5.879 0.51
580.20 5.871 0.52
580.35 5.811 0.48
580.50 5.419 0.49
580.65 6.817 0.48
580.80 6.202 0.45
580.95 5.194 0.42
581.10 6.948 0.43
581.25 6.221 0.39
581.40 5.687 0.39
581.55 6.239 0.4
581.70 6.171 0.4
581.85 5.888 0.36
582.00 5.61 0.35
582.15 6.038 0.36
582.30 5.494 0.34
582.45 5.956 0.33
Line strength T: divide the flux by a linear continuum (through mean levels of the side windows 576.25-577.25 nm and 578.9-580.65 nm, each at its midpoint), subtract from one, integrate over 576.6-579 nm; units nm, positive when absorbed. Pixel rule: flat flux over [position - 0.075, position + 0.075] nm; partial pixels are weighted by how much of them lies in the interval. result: 0.08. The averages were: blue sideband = 5.66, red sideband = 5.76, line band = 5.49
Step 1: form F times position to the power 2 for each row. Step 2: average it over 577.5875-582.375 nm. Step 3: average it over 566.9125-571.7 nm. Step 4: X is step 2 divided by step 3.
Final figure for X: 1.2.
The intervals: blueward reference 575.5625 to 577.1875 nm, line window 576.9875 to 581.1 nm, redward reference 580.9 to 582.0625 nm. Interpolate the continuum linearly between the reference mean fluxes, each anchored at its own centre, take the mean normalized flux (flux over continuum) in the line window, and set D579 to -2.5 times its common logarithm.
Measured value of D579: 0.03 mag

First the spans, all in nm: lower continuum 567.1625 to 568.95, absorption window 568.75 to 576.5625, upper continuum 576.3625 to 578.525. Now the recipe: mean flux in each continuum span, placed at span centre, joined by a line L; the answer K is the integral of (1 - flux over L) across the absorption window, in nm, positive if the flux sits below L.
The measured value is 0.10 nm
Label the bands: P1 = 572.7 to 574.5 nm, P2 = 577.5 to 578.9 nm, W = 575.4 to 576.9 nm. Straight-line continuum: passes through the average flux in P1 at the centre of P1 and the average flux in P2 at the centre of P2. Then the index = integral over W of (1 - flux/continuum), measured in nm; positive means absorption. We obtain -0.04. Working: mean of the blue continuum 5.48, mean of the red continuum 5.35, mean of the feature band 5.55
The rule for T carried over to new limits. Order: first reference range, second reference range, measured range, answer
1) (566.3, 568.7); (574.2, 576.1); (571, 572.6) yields 0.048 nm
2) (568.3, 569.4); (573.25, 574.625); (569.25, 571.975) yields 0.128 nm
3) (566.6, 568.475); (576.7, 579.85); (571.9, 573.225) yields 0.002 nm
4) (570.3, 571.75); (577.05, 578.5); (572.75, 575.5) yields -0.181 nm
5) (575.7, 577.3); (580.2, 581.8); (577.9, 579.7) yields 0.109 nm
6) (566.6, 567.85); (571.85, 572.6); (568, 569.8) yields 0.052 nm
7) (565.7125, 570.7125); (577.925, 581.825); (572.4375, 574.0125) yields -0.007 nm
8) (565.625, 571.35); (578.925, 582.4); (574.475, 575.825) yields 0.000 nm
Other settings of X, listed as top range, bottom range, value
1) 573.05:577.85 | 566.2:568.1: 1.08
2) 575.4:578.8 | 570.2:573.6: 1.07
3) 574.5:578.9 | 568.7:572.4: 1.10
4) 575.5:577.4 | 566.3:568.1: 1.09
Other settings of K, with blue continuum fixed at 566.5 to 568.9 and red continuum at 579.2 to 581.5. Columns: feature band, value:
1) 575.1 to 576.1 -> 0.04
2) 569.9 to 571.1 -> 0.12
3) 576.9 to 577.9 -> 0.03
